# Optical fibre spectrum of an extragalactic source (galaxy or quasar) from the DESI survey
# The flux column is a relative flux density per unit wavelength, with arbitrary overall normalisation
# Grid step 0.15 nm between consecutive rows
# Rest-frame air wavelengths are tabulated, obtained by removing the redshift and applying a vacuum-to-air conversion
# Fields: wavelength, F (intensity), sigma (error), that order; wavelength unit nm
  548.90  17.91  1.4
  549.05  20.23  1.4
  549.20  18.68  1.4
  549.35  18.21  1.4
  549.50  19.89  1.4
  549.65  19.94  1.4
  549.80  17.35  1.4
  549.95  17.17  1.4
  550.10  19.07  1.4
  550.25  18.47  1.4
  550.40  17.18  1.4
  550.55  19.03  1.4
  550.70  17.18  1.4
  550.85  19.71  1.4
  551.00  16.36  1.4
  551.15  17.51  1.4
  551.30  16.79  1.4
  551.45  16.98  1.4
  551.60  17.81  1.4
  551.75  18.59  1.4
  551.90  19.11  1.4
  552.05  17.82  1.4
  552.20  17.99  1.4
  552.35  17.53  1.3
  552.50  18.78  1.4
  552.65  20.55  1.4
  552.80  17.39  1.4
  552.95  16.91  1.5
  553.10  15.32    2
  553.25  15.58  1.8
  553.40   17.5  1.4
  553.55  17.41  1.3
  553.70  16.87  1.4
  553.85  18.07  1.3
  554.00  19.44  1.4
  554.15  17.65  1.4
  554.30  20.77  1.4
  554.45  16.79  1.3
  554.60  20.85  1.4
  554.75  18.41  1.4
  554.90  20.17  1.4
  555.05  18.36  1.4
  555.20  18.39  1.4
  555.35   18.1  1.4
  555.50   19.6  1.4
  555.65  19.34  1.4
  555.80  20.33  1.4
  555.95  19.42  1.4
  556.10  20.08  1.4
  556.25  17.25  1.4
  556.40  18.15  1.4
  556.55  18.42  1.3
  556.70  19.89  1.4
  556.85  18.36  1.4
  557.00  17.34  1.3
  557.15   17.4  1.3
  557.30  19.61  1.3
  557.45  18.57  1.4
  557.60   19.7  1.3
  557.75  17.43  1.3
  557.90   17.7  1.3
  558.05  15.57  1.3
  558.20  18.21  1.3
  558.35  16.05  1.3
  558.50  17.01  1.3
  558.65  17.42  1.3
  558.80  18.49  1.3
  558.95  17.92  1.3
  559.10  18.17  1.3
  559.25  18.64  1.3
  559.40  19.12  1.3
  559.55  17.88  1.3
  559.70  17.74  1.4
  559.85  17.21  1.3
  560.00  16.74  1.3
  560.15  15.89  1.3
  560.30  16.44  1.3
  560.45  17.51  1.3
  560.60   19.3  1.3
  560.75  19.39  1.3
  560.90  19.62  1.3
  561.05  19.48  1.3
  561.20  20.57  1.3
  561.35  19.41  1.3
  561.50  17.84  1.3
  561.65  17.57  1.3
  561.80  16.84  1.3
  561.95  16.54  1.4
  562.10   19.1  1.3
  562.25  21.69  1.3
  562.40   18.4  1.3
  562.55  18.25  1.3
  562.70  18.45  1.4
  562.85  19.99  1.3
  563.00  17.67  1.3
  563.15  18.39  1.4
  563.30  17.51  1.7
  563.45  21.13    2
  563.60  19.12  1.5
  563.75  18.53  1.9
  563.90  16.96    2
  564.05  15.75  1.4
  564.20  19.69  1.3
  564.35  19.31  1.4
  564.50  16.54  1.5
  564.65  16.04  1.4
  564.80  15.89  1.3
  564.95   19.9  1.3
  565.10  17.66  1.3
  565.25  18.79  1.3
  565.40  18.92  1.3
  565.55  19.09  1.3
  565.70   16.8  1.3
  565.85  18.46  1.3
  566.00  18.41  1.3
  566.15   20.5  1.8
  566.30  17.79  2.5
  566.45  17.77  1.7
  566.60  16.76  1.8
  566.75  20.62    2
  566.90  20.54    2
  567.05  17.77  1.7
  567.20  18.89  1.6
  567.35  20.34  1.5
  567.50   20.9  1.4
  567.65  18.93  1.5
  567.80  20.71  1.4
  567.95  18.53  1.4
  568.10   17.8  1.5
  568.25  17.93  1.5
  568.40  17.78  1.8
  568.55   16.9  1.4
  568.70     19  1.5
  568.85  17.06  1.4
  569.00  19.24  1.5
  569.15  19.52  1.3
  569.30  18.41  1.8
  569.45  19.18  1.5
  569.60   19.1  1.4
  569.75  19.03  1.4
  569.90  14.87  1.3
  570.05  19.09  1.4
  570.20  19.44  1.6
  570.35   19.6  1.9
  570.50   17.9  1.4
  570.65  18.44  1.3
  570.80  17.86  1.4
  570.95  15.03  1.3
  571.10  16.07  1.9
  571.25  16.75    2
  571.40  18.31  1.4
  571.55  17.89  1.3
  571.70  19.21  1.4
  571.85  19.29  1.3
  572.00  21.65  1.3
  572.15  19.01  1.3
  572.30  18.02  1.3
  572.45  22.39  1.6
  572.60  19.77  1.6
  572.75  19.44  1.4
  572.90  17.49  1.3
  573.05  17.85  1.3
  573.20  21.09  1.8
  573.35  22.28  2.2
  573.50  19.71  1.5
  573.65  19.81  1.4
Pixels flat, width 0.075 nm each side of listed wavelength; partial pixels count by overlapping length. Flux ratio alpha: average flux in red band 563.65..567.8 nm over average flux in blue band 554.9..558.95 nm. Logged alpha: 1.0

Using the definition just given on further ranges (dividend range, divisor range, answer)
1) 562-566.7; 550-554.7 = 1.02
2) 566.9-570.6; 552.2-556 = 1.02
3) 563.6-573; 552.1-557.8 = 1.00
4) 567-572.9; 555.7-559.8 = 1.02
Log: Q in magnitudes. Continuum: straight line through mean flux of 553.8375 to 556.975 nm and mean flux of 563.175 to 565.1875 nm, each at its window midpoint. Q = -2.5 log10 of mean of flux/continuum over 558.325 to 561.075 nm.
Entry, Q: 0.03 mag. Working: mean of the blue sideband 18.9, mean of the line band 17.9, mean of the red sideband 18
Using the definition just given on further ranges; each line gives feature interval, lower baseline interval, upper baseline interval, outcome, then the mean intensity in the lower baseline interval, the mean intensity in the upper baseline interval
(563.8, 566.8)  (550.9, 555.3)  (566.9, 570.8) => 0.03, 18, 18.7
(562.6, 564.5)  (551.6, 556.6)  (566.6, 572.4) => 0.00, 18.4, 18.6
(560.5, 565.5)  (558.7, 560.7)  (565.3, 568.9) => -0.02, 17.8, 18.7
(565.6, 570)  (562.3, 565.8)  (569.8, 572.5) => -0.02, 18.2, 18.3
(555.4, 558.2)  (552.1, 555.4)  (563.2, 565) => -0.03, 18.1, 18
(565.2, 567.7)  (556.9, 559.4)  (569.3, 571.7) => -0.06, 17.9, 18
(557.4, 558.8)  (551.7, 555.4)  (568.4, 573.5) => 0.05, 18.2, 18.7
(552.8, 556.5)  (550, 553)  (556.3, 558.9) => -0.02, 18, 18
